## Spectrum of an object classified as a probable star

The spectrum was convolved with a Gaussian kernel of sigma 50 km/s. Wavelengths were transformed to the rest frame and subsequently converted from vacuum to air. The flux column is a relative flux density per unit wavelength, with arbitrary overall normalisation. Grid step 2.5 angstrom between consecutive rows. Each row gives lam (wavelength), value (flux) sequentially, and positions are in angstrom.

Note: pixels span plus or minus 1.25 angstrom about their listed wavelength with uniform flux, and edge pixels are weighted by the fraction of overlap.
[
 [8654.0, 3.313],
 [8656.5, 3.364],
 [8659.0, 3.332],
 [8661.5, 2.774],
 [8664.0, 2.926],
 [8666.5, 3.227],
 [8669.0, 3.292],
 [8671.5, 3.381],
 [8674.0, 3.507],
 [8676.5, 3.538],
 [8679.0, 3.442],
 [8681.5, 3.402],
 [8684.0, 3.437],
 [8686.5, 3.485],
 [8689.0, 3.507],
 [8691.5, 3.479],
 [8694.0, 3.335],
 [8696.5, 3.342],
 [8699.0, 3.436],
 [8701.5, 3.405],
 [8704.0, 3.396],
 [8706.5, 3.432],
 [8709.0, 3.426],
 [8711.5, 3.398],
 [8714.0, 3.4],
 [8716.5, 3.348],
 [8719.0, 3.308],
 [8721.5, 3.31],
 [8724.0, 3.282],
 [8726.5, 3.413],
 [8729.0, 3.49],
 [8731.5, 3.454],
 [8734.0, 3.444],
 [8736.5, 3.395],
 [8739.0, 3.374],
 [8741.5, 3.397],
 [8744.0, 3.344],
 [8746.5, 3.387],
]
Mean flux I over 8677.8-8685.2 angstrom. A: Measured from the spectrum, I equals 3.43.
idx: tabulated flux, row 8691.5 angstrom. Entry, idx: 3.479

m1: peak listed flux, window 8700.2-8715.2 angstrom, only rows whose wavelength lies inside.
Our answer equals 3.432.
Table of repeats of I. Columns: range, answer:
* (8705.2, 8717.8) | 3.4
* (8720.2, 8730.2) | 3.37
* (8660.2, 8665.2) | 2.85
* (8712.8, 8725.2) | 3.33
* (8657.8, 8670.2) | 3.11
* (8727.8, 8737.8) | 3.45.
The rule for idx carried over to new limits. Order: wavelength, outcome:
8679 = 3.442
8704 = 3.396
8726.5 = 3.413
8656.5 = 3.364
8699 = 3.436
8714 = 3.4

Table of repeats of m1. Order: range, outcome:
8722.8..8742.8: 3.49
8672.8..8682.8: 3.538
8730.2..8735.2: 3.454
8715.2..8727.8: 3.413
